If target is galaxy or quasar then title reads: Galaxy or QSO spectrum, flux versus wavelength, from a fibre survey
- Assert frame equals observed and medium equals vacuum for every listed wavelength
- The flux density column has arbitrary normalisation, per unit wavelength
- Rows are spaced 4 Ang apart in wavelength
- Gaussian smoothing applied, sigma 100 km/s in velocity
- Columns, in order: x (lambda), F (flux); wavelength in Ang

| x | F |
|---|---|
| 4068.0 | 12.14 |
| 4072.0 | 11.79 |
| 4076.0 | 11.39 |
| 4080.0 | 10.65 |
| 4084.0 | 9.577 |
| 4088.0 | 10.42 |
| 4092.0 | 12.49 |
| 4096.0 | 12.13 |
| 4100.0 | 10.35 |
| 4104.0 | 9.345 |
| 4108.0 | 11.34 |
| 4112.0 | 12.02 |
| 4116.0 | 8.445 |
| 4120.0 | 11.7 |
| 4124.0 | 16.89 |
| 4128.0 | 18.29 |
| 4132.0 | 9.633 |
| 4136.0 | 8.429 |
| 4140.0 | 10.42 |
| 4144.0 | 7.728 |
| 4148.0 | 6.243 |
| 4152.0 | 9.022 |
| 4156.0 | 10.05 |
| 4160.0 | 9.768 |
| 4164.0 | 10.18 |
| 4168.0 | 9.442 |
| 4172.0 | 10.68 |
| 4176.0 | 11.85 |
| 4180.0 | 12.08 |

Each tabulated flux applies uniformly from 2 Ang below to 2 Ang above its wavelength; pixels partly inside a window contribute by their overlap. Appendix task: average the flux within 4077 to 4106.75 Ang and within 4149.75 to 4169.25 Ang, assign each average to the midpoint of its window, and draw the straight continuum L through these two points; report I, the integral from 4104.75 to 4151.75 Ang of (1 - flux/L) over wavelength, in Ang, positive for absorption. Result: -3.3 Ang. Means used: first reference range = 10.7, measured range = 10.9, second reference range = 9.66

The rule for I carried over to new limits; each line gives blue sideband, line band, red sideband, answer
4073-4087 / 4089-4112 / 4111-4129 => 1.5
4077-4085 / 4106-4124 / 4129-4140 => -2.4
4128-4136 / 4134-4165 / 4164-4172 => 5.1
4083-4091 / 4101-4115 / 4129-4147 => -1.0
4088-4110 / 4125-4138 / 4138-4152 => -4.7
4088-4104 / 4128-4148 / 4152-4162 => 1.0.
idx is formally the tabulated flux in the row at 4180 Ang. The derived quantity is 12.08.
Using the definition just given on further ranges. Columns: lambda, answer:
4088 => 10.42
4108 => 11.34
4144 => 7.728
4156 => 10.05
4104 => 9.345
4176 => 11.85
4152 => 9.022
